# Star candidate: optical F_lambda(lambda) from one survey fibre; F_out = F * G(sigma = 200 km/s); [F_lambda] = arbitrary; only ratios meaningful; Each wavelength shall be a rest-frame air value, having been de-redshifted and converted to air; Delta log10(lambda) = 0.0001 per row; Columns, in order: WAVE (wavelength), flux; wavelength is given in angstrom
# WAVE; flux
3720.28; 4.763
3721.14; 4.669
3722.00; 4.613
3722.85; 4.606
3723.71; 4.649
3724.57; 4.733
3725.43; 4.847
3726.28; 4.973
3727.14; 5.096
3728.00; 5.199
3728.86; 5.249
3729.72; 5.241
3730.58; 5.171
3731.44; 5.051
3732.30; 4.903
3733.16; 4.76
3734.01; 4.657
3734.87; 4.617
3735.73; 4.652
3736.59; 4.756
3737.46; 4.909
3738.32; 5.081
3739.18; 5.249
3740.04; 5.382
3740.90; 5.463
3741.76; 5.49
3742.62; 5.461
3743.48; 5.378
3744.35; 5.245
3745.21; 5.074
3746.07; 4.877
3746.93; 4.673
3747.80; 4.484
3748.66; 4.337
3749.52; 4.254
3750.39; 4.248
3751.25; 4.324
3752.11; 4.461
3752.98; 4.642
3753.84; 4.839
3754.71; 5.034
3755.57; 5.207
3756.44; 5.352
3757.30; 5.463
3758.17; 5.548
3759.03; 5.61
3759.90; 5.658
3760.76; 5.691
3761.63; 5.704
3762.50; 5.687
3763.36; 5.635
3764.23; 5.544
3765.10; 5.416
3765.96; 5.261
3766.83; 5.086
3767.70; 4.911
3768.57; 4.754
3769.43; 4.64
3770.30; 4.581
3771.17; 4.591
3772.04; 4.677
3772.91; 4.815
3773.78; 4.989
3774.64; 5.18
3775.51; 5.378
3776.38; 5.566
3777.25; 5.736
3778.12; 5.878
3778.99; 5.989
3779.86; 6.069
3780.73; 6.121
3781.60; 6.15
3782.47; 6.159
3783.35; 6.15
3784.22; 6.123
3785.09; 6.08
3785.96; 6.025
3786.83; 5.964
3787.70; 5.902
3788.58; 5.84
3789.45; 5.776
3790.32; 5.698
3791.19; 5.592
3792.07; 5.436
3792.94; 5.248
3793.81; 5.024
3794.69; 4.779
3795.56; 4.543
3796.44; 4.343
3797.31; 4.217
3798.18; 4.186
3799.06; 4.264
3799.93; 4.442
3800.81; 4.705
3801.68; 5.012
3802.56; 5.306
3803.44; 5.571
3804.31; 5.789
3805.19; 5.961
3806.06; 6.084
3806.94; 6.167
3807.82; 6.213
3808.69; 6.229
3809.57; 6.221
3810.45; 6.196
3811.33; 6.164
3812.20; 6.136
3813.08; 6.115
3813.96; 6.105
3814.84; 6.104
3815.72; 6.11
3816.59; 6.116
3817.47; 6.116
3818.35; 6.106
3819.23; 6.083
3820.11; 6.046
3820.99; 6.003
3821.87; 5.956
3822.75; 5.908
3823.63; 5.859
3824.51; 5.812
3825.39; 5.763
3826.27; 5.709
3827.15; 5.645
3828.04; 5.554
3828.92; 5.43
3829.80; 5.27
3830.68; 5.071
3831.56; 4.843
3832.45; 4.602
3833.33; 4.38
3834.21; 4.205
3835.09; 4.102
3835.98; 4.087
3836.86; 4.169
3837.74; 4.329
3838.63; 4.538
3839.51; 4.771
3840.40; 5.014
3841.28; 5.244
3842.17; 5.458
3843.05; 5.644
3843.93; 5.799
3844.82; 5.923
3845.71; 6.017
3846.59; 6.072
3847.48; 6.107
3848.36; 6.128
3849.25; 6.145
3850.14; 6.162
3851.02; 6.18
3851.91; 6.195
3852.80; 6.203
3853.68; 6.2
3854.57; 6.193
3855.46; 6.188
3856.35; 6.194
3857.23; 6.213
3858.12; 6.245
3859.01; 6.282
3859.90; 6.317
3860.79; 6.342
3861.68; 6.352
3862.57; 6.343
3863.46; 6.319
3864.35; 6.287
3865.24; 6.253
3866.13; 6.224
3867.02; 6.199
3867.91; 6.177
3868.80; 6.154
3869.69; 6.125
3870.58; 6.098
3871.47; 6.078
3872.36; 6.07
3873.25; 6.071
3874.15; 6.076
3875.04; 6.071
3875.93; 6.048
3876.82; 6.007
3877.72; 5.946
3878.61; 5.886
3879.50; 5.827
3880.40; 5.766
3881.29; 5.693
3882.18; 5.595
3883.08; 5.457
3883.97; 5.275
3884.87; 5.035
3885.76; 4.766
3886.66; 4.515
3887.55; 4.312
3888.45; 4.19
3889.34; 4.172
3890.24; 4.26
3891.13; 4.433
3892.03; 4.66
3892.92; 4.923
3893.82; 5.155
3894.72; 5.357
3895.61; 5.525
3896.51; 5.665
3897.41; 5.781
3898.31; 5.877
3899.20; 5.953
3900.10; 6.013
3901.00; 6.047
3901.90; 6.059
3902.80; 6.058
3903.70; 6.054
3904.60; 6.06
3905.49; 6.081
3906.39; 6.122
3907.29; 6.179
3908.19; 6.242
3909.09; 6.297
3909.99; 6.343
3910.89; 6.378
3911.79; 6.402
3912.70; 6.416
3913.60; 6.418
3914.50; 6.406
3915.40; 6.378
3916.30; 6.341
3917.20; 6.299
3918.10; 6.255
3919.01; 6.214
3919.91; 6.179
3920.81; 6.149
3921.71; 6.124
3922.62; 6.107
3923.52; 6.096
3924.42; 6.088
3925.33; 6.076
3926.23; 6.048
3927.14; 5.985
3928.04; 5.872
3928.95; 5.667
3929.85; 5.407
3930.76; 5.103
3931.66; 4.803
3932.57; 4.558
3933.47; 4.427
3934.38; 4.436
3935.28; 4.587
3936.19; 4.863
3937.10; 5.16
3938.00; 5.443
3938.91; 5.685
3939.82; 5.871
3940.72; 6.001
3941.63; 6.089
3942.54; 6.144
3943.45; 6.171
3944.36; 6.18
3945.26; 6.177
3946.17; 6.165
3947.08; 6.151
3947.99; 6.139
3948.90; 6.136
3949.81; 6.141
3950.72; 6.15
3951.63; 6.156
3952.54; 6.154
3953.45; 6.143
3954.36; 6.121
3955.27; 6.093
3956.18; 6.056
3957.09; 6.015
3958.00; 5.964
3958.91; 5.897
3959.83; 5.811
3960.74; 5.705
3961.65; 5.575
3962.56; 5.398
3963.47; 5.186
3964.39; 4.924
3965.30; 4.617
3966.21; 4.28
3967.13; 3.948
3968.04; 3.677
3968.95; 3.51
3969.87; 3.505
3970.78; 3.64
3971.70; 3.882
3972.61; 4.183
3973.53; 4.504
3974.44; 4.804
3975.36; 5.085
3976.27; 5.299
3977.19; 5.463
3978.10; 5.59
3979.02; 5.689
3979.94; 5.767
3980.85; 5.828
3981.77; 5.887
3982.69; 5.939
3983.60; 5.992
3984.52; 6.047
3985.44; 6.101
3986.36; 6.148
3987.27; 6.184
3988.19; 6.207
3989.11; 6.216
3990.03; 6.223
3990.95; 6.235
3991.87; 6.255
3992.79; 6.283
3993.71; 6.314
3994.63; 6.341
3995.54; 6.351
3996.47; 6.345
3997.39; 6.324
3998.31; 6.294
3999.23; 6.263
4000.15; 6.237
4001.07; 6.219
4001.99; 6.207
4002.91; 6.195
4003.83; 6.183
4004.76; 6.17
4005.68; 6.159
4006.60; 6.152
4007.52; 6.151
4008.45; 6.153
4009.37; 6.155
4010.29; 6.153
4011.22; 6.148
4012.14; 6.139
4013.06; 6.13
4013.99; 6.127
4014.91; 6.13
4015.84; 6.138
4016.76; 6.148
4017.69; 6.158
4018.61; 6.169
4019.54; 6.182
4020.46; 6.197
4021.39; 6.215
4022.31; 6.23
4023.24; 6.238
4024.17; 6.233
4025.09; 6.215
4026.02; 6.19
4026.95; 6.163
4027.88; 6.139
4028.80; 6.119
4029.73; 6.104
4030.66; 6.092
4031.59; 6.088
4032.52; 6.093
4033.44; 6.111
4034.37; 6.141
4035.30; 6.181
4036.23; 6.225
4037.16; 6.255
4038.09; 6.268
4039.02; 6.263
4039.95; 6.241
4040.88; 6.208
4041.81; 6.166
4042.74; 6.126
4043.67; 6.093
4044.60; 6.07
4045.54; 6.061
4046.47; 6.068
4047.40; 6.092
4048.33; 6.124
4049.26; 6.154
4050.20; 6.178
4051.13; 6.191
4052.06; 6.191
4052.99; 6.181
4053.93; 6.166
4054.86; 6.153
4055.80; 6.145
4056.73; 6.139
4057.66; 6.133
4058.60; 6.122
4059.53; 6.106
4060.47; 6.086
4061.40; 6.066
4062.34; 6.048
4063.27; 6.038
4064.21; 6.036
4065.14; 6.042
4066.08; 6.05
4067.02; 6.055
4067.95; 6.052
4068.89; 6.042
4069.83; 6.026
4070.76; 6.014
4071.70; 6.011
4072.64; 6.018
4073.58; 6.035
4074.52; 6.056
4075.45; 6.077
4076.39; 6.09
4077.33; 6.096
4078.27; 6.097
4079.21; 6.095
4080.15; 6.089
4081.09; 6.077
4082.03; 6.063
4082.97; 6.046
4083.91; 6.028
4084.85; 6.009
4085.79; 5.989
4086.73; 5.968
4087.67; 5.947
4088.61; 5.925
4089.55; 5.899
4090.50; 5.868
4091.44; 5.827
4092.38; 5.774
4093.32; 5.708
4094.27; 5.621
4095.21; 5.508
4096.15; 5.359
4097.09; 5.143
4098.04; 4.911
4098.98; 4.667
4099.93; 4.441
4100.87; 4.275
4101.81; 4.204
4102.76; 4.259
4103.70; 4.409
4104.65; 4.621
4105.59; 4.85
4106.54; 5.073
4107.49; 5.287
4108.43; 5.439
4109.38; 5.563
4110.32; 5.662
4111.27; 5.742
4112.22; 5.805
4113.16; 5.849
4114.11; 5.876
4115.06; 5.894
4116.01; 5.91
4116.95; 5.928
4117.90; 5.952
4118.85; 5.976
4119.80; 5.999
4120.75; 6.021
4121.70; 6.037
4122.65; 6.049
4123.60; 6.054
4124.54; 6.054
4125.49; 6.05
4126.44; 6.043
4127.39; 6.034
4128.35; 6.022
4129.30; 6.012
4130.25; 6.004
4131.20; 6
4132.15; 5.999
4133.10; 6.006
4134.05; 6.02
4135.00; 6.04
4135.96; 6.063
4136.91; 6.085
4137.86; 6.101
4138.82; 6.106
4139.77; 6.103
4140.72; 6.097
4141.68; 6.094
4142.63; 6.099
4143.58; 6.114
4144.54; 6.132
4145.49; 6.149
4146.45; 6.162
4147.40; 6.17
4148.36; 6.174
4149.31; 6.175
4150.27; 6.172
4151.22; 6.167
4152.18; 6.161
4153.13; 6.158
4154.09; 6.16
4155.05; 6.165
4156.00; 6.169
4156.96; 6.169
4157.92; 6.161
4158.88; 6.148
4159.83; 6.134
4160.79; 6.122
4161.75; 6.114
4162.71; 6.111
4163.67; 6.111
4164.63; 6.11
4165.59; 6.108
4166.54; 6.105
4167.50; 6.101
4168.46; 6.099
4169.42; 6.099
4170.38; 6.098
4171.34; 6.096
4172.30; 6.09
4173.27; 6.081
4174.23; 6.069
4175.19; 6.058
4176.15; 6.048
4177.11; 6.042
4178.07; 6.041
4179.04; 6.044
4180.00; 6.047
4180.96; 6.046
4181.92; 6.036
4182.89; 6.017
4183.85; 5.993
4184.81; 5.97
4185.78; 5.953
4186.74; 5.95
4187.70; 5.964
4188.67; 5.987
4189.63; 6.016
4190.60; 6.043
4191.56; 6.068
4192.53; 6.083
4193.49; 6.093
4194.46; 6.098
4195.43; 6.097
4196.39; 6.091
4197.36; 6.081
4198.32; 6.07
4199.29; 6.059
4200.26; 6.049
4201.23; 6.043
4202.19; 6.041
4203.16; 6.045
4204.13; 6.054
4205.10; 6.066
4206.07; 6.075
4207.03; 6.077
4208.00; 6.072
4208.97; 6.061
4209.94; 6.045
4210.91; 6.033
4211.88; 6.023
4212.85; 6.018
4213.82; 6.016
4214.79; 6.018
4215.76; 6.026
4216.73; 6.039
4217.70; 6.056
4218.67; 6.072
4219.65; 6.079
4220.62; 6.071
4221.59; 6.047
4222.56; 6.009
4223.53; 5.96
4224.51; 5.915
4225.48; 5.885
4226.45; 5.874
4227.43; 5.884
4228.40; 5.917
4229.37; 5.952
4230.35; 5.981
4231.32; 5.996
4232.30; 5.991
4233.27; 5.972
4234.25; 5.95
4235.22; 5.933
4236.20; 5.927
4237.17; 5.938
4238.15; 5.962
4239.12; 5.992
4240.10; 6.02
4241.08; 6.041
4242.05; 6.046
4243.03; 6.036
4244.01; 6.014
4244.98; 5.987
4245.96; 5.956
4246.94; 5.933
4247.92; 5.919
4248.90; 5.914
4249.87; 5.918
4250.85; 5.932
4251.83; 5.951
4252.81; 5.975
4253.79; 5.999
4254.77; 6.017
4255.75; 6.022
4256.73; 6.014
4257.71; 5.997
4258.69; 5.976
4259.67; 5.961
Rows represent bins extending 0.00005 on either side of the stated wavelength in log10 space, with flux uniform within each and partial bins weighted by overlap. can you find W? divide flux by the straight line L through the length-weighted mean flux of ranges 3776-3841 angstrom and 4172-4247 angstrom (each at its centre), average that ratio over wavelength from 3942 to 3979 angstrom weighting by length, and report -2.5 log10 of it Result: 0.06 mag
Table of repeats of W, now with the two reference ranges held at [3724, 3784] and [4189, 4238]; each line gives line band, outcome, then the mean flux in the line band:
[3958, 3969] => 0.12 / 4.97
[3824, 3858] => -0.03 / 5.47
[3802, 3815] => -0.14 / 6.01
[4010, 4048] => -0.09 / 6.16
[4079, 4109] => 0.07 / 5.41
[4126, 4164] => -0.04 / 6.1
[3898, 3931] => -0.12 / 6.11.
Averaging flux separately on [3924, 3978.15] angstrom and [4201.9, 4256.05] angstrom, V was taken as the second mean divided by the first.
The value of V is 1.1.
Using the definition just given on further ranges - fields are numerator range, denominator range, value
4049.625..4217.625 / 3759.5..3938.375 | 1.05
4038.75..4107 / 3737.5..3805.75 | 1.11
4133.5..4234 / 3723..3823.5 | 1.13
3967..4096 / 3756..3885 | 1.06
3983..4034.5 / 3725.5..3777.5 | 1.22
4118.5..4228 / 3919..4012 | 1.06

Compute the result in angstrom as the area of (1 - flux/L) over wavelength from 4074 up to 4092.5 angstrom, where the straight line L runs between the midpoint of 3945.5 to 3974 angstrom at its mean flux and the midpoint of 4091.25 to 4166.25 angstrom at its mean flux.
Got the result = -1.1 angstrom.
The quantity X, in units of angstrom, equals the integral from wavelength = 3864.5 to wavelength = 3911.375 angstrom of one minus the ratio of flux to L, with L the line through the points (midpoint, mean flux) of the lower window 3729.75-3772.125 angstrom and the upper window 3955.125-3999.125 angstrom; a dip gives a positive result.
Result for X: -3.3 angstrom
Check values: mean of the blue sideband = 5.04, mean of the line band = 5.69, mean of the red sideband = 5.49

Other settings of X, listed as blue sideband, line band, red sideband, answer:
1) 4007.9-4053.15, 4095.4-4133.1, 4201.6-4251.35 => 3.4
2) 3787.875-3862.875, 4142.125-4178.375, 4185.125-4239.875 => -1.0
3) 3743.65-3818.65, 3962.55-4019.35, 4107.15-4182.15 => 0.8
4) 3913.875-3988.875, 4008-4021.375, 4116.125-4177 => -1.0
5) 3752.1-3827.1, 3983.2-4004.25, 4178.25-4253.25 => -1.7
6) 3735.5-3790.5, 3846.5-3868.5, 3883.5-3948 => -2.7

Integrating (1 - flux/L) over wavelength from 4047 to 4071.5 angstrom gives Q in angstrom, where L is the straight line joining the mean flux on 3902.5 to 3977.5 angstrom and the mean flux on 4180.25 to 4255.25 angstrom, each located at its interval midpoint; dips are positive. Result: -1.32 angstrom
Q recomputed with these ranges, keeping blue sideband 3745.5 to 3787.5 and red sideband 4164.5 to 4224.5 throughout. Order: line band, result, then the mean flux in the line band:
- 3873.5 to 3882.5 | -0.7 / 5.9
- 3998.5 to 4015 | -1.3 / 6.18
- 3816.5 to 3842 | 0.7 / 5.25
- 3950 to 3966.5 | -0.2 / 5.7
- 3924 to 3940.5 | 0.7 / 5.35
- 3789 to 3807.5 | 0.6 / 5.16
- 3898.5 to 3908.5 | -1.0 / 6.08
